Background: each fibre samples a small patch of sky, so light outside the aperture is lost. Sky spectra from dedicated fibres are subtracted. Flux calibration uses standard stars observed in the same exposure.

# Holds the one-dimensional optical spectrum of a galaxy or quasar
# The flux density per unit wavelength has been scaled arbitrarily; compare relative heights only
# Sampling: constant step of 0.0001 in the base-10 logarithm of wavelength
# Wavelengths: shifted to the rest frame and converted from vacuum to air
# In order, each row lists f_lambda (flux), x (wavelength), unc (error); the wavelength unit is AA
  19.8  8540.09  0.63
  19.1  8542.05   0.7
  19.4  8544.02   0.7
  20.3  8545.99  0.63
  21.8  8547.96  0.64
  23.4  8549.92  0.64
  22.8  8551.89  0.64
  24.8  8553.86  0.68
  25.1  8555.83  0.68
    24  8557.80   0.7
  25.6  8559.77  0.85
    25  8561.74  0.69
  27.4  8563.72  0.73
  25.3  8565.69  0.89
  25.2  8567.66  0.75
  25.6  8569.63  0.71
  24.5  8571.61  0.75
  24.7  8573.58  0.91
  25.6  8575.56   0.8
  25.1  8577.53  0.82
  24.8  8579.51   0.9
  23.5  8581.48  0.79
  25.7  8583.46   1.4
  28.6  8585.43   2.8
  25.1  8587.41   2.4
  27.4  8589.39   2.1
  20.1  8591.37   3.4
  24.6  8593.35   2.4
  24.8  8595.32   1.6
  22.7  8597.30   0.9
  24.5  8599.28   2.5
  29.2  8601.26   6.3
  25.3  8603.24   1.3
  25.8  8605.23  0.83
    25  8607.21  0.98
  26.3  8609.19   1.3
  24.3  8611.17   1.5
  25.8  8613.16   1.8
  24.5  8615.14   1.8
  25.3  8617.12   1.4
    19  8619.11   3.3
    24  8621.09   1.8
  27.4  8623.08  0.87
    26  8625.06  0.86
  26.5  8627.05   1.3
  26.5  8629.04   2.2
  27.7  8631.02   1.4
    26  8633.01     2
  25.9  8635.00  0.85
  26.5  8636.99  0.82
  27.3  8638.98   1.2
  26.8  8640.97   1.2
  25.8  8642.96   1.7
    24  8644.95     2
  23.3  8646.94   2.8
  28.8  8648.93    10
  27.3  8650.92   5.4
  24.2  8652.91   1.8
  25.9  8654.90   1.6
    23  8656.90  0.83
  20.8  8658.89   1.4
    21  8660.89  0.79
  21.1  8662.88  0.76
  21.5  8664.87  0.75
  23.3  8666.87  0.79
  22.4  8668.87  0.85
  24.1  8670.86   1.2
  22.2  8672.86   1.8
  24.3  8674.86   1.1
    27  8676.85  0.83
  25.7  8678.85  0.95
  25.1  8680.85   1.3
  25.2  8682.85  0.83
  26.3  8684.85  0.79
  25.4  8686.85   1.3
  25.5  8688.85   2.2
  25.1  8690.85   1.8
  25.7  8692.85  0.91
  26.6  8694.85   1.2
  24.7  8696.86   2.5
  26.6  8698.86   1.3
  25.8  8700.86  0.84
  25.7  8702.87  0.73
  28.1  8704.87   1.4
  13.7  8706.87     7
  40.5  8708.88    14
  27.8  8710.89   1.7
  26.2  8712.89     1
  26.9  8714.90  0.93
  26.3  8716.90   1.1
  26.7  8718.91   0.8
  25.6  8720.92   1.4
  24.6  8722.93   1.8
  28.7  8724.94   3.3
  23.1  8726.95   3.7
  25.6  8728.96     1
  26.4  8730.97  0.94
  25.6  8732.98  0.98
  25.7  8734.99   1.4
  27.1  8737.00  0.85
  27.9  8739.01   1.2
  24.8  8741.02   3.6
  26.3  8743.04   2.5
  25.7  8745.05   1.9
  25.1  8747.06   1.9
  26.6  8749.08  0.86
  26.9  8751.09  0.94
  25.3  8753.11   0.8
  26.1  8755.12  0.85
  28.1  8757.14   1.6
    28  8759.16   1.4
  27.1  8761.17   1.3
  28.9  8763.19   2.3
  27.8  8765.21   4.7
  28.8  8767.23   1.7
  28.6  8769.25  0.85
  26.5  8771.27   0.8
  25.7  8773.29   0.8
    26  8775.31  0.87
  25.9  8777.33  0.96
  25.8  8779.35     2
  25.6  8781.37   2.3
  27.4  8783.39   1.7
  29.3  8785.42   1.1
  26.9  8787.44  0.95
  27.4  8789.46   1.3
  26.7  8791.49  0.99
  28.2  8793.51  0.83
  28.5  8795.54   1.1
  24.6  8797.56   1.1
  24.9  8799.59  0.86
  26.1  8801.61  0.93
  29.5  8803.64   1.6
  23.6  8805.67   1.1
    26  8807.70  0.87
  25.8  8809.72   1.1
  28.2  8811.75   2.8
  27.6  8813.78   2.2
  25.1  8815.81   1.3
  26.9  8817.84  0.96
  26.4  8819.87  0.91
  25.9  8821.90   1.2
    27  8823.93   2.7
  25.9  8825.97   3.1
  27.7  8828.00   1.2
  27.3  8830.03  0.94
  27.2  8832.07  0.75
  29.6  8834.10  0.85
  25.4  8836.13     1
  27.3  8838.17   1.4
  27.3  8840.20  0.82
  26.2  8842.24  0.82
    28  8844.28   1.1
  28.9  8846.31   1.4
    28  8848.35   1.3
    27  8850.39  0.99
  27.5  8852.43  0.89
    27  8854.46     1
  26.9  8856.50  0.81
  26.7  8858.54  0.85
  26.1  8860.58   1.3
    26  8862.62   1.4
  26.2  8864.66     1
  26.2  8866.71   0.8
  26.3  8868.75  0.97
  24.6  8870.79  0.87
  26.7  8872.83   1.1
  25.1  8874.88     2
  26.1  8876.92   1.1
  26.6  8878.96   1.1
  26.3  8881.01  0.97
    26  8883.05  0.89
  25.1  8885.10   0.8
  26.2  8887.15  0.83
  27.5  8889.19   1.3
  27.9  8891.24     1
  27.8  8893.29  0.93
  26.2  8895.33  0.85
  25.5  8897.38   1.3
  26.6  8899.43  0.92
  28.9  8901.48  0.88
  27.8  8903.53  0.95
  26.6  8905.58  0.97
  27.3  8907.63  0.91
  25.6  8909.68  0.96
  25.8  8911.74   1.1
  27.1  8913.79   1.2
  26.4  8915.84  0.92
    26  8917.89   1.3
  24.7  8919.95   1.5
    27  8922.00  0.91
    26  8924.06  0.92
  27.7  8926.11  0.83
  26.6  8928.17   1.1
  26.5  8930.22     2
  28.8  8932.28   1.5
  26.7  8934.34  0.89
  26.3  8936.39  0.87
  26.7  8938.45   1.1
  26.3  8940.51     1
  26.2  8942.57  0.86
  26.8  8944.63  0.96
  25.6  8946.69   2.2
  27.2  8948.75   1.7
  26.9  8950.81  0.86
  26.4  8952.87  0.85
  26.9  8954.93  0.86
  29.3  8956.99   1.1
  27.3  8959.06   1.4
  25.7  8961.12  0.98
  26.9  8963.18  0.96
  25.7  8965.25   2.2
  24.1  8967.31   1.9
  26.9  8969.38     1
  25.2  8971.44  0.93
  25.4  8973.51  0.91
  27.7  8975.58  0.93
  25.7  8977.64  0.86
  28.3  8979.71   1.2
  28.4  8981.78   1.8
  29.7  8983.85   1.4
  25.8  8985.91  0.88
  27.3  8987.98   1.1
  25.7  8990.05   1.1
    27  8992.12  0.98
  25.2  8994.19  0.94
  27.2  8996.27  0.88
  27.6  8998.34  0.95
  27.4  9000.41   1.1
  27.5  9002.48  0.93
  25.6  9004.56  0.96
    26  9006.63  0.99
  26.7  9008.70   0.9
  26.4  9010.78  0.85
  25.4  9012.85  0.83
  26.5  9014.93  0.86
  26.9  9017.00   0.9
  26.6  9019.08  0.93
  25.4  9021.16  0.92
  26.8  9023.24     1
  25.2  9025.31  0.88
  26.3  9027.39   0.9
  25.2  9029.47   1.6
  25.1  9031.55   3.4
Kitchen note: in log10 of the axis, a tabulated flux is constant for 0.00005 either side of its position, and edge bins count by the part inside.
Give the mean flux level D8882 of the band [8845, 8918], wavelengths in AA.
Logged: 26.6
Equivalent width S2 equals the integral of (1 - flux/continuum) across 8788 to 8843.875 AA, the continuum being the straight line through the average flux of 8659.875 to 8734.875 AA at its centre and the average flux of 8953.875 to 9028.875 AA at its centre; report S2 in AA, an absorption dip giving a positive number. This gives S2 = -2.0 AA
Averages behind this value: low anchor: 25.3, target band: 26.8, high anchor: 26.6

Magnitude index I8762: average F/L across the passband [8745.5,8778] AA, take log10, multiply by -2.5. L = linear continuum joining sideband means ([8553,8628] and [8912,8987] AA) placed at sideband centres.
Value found -0.045 mag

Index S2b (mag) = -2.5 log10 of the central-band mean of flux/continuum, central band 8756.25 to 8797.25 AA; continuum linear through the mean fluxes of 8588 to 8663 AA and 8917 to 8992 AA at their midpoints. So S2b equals -0.06 mag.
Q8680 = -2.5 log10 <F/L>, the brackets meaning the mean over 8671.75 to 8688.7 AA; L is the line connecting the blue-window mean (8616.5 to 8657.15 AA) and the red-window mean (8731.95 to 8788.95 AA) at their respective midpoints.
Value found 0.037 mag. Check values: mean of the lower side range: 25.6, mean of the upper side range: 26.8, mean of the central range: 25.2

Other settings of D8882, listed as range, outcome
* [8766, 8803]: 26.9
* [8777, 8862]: 26.9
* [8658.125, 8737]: 25.2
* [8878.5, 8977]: 26.6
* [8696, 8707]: 24.9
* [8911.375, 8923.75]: 26.2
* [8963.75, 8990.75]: 26.6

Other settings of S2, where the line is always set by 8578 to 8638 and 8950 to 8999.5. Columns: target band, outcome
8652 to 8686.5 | 2.42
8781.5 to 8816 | -1.01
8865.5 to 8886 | 0.36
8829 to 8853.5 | -1.16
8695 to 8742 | -0.98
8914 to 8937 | -0.06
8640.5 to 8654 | -0.14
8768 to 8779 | -0.25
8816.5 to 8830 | -0.25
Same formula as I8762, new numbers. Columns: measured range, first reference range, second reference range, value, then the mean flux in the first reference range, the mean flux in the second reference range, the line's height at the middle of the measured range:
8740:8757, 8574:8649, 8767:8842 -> 0.02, 25.4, 26.8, 26.4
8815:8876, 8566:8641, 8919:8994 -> -0.02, 25.3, 26.7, 26.3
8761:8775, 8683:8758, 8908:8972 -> -0.05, 26.2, 26.5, 26.2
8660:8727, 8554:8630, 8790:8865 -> 0.03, 25.1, 26.9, 25.9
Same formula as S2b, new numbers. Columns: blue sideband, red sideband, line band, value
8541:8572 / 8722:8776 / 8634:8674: 0.04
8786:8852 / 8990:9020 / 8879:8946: 0.00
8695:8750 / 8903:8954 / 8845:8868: -0.02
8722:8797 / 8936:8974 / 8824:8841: -0.02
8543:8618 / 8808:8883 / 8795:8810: 0.01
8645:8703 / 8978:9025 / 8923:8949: -0.02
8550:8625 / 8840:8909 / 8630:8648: -0.03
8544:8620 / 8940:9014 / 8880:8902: -0.02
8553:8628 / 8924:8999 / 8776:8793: -0.04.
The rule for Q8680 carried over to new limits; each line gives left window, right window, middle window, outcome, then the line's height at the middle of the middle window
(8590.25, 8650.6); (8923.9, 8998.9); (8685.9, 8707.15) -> 0.02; 25.7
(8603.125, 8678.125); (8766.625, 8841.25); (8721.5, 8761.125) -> -0.01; 26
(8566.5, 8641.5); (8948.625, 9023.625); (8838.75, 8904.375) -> -0.02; 26.3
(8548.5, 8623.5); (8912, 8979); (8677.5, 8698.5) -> -0.01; 25.4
